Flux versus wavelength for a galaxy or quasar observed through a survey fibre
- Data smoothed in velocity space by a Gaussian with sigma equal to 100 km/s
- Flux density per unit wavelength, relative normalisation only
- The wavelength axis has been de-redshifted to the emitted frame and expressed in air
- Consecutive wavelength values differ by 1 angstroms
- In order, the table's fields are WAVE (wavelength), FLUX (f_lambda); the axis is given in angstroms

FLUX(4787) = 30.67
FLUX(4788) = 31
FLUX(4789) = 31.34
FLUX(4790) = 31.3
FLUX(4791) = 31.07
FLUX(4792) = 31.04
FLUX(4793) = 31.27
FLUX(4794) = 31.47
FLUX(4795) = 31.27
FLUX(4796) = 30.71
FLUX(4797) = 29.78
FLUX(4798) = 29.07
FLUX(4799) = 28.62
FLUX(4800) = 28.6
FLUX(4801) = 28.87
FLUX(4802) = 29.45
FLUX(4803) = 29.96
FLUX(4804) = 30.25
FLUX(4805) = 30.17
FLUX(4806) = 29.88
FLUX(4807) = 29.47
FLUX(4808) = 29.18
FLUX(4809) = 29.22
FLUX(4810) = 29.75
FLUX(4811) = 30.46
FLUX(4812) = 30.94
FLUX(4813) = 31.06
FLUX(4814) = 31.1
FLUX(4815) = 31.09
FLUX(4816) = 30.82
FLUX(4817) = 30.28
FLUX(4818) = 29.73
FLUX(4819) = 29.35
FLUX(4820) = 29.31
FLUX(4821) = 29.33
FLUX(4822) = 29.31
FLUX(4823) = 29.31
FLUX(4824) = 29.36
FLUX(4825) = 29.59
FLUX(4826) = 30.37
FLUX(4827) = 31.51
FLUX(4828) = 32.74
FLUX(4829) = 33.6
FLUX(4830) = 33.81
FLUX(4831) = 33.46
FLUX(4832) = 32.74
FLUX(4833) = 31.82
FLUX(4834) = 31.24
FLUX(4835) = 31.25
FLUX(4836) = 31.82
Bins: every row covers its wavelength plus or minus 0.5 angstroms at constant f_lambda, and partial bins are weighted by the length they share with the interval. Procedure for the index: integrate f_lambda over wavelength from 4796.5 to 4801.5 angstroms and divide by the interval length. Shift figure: 29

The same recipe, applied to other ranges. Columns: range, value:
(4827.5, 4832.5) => 33.3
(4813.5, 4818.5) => 30.6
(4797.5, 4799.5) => 28.8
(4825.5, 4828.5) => 31.5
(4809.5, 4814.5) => 30.7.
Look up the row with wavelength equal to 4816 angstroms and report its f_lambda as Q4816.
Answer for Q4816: 30.82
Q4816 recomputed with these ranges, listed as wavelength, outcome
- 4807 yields 29.47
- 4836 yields 31.82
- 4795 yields 31.27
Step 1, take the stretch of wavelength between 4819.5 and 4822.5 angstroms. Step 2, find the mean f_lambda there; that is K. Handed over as 29.3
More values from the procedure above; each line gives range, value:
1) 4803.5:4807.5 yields 29.9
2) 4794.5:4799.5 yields 29.9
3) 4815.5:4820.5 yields 29.9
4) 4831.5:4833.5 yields 32.3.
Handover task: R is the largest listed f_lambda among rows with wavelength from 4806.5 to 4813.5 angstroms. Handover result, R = 31.06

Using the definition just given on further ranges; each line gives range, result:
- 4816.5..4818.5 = 30.28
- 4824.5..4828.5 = 32.74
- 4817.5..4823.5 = 29.73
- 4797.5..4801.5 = 29.07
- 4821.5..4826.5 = 30.37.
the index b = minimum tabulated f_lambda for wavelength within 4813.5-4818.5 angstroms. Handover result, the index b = 29.73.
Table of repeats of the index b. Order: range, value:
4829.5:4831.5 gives 33.46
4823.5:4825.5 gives 29.36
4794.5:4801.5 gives 28.6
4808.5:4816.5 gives 29.22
